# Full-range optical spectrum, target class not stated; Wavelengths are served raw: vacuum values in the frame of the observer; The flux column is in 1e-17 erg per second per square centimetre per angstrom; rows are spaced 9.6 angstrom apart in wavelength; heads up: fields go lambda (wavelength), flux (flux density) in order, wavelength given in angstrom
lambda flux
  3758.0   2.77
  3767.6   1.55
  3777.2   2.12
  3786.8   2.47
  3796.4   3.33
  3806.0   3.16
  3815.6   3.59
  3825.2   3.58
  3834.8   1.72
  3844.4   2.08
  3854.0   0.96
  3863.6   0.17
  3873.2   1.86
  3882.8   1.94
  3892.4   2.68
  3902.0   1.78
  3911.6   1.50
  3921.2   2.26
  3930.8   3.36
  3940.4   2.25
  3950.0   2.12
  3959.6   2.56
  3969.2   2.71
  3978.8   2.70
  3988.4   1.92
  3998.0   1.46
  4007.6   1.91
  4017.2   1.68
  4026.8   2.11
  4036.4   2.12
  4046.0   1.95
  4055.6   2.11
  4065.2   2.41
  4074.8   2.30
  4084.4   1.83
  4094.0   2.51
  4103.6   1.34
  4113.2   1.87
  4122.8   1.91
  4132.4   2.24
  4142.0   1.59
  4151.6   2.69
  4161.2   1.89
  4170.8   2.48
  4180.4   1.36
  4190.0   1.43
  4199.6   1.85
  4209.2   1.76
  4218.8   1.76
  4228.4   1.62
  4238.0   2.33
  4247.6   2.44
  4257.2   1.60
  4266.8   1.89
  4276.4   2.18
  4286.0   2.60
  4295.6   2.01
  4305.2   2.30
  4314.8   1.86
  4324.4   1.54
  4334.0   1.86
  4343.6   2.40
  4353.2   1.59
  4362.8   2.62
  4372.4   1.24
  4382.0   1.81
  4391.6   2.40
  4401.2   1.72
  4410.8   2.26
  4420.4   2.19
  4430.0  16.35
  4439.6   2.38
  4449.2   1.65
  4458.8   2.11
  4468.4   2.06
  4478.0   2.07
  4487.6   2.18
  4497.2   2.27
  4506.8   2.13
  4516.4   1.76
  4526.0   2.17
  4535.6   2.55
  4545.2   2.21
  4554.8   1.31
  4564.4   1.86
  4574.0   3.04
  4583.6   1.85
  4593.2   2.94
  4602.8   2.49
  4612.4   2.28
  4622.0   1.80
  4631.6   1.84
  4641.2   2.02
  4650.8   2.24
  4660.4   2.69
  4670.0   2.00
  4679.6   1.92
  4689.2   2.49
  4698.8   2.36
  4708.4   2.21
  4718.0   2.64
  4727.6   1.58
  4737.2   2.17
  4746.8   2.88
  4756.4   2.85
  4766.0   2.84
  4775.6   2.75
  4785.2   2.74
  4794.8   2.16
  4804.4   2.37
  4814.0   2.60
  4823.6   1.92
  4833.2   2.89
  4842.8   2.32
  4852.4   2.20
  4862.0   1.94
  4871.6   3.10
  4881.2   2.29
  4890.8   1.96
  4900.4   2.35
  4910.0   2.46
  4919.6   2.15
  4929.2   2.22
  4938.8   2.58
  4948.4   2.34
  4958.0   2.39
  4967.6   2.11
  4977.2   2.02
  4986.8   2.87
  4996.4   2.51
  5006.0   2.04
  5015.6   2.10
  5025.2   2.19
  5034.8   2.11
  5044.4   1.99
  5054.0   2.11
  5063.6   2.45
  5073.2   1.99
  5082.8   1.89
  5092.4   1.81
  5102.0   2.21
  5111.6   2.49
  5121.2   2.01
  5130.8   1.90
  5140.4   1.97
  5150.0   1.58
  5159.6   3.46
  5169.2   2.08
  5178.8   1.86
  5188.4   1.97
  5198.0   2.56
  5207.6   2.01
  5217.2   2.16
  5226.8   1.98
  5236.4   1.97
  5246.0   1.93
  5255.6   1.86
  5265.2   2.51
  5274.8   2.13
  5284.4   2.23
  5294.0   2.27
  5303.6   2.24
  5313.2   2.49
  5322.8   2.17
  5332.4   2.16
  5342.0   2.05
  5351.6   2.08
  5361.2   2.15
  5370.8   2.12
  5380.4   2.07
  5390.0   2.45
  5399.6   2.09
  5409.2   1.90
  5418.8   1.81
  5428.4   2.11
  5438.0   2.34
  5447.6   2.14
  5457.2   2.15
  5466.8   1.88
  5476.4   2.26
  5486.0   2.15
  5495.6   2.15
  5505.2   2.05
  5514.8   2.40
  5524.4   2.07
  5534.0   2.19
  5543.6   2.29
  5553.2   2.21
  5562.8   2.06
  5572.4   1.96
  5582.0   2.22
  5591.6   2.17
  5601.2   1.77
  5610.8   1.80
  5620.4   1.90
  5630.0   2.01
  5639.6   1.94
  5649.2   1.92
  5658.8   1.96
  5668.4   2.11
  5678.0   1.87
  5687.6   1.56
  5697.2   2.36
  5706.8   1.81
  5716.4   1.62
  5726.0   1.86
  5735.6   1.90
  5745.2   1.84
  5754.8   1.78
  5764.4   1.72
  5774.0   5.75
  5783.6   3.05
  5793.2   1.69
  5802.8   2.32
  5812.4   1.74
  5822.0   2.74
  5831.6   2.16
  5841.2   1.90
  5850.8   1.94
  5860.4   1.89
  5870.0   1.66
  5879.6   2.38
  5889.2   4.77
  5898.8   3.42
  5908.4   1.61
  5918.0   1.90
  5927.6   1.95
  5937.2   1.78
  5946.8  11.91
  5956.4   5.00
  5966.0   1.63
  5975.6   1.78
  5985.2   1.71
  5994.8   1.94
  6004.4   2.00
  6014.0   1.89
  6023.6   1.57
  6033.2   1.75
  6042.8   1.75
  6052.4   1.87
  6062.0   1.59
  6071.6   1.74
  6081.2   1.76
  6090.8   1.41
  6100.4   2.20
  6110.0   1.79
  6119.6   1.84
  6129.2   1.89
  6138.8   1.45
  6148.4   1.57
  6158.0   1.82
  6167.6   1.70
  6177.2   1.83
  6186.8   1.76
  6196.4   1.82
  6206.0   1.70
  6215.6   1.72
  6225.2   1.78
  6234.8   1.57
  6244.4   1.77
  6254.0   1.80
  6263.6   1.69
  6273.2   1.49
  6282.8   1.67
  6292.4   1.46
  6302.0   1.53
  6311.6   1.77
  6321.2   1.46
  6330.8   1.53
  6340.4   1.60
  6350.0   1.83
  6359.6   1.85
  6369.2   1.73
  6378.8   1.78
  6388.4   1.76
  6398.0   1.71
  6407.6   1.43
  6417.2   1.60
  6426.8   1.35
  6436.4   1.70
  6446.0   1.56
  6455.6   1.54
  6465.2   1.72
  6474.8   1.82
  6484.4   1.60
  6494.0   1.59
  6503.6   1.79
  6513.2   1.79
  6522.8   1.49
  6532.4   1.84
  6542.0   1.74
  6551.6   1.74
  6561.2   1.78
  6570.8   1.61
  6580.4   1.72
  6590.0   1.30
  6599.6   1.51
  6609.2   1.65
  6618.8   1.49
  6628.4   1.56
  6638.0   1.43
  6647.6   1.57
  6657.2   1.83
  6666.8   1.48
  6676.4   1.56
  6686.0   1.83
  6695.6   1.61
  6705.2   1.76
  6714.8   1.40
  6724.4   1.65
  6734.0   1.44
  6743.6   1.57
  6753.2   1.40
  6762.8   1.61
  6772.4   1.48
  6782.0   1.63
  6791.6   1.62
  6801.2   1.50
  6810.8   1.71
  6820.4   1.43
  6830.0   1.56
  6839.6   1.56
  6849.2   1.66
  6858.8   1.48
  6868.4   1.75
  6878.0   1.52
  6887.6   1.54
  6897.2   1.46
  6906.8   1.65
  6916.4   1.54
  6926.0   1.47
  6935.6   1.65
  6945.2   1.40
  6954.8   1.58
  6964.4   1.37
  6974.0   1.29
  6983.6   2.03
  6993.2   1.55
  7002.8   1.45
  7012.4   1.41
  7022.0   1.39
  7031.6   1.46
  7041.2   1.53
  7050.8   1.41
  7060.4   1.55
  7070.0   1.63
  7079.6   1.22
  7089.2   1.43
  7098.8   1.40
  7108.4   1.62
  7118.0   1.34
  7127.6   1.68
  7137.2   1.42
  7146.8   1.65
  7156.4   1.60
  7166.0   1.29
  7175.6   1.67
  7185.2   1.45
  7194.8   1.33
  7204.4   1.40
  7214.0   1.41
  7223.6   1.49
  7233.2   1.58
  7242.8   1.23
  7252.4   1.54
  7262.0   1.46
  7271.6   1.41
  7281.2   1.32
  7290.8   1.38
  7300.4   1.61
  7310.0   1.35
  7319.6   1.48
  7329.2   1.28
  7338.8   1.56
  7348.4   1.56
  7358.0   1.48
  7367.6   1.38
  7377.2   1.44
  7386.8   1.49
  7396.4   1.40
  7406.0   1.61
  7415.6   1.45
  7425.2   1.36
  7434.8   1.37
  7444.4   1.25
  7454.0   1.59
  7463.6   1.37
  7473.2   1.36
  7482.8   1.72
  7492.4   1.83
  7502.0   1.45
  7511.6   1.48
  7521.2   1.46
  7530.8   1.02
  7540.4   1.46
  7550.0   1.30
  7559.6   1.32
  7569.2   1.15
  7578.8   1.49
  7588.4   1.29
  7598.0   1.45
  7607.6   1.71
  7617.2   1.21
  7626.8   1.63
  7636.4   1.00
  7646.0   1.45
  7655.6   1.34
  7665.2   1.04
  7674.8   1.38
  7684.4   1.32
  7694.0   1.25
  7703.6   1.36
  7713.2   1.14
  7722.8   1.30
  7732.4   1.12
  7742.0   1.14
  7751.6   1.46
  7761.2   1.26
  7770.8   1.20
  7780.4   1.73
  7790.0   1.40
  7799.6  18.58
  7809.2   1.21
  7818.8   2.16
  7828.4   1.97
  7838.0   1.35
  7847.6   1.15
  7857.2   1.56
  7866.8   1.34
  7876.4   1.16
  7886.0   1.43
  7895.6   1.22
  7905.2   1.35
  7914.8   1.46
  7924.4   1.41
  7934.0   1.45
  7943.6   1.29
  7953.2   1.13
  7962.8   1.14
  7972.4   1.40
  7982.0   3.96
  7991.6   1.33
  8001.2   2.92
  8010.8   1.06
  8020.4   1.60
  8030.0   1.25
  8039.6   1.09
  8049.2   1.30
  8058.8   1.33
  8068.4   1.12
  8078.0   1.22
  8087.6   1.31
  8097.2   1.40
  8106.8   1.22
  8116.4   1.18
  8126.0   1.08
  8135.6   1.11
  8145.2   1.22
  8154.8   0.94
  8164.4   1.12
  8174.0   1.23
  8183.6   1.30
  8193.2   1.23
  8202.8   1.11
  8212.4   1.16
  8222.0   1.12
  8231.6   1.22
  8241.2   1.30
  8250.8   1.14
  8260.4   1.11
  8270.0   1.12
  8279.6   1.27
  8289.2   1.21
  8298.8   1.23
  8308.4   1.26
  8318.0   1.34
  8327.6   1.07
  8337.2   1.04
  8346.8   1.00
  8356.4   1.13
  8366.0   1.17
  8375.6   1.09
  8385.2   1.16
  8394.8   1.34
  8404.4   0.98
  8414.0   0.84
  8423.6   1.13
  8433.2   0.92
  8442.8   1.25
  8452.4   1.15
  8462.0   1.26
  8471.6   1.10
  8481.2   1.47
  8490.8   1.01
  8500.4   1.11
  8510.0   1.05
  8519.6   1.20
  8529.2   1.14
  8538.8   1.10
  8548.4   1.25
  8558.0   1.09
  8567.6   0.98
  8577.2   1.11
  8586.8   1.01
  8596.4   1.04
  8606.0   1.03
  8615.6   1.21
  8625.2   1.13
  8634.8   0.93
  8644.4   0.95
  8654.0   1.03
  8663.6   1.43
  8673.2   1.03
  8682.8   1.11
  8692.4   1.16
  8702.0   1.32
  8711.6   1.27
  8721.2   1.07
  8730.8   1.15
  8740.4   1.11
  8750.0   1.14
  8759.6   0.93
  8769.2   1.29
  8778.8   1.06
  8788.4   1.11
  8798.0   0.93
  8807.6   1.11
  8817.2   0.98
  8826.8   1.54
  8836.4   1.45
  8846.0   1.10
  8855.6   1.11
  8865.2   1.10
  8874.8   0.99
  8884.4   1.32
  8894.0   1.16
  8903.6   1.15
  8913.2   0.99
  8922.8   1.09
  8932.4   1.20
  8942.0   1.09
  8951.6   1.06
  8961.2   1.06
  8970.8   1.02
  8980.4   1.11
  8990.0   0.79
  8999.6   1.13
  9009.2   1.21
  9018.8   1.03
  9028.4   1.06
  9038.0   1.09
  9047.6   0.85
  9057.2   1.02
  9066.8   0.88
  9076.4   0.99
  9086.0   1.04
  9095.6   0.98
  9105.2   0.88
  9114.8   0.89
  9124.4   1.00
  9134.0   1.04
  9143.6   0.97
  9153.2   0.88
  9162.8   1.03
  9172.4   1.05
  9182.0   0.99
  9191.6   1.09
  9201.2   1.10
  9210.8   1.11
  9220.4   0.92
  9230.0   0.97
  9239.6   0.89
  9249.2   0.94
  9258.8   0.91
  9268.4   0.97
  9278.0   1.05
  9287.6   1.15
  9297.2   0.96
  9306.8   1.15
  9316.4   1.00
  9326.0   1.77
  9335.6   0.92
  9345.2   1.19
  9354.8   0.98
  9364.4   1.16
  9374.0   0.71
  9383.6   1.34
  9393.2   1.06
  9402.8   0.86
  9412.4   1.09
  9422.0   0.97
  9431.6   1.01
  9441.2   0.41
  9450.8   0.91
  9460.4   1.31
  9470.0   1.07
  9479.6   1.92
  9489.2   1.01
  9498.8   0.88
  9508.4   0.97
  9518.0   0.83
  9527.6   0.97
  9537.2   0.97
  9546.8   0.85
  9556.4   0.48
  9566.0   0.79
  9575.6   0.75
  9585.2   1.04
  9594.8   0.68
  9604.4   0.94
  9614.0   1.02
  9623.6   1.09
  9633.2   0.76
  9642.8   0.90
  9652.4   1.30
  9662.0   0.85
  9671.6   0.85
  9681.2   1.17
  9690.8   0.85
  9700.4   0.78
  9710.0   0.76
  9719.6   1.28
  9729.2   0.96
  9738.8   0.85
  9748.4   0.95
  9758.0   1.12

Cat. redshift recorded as 0.19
